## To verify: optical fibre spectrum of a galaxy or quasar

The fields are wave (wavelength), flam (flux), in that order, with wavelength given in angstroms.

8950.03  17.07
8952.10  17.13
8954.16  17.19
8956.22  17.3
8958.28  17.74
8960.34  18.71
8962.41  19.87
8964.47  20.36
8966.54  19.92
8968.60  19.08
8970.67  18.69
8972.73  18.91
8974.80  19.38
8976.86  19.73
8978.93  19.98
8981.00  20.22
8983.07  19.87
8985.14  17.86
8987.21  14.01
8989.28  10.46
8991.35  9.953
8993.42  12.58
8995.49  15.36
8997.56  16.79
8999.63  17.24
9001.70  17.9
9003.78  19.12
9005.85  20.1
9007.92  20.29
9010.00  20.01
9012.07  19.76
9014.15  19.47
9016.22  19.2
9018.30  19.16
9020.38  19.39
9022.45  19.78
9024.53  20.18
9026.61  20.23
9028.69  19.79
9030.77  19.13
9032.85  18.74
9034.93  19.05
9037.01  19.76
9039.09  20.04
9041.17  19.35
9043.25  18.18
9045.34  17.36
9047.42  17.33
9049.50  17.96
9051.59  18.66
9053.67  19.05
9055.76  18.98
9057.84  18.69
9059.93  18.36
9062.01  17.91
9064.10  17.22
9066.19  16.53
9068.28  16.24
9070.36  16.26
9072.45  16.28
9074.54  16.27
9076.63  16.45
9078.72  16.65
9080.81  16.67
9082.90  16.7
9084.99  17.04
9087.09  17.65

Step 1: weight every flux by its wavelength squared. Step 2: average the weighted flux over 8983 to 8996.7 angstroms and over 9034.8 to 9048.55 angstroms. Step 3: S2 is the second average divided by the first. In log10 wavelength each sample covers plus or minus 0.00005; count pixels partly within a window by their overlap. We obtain 1.4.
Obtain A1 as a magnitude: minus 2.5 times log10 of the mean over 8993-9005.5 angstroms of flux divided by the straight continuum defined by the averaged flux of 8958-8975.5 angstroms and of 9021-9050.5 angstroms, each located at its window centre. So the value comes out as 0.14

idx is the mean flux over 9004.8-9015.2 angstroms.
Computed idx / 19.9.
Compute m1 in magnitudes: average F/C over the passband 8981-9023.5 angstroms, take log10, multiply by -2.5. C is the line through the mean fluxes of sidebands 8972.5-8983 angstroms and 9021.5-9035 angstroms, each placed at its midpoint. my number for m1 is 0.126 mag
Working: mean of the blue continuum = 19.7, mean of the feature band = 17.5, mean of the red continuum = 19.6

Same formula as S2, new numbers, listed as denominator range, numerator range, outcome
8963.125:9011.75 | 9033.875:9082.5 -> 1.02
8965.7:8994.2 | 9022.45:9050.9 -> 1.12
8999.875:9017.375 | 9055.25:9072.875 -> 0.91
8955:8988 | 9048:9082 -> 0.94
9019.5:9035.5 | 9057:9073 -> 0.89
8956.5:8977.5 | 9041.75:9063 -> 0.97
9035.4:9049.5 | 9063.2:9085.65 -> 0.90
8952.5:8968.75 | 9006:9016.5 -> 1.07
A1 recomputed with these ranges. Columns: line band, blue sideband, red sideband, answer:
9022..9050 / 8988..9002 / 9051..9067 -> -0.14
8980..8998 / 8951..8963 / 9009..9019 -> 0.23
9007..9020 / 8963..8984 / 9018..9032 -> 0.00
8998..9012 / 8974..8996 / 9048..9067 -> -0.14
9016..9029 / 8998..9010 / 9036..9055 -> -0.05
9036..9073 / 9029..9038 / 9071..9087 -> 0.00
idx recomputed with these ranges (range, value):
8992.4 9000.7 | 15.5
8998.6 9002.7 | 17.6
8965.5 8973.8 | 19.1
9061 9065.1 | 17.6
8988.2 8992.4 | 10.3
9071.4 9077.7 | 16.3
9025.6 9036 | 19.4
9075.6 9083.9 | 16.6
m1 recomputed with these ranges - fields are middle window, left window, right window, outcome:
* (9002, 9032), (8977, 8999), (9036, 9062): -0.14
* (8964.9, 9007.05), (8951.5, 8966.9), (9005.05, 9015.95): 0.11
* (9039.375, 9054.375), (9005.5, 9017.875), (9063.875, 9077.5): -0.03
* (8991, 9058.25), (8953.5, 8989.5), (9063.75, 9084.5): -0.07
